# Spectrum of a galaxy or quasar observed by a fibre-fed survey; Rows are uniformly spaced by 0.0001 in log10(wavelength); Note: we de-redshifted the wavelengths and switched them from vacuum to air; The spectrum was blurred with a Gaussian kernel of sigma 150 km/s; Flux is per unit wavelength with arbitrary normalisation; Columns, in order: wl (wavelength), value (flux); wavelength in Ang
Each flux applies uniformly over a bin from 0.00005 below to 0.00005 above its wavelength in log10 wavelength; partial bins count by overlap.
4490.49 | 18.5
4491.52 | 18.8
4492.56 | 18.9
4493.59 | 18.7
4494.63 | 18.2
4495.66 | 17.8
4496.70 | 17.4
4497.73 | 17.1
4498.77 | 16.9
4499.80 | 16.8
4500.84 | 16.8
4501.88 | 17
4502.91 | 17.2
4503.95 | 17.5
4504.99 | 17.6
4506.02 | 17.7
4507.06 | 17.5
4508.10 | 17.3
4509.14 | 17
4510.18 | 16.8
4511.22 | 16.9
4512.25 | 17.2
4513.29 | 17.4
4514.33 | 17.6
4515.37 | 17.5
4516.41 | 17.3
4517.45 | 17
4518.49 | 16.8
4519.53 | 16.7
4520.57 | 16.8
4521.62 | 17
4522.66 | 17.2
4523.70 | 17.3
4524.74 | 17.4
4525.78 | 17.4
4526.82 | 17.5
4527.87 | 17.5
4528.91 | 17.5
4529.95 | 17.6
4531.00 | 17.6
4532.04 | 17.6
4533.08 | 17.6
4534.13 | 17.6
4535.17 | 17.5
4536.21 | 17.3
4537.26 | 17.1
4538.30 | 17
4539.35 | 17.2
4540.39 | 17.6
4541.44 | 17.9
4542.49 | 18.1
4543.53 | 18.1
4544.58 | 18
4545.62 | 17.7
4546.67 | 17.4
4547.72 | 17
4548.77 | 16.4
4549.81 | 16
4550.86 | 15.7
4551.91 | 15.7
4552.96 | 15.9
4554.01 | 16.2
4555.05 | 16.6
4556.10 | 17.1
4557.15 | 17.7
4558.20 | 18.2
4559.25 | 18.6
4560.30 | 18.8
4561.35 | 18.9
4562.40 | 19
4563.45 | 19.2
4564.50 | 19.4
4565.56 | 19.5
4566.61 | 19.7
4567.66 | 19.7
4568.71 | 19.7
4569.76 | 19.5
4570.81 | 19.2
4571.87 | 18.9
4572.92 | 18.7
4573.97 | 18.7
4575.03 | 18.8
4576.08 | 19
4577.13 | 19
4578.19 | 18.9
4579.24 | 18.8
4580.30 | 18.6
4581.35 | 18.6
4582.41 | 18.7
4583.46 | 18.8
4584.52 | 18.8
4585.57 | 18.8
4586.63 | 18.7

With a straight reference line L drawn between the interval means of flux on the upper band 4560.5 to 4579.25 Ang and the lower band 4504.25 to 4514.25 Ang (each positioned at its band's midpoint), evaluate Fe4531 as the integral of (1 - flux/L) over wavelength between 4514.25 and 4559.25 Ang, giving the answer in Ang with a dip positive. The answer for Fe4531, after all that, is 2.2 Ang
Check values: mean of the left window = 17.3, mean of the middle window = 17.2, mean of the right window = 19.1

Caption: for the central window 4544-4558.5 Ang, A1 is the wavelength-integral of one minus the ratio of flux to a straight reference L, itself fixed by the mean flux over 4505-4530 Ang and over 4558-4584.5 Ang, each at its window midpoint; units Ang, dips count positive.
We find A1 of 1.2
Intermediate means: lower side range 17.2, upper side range 19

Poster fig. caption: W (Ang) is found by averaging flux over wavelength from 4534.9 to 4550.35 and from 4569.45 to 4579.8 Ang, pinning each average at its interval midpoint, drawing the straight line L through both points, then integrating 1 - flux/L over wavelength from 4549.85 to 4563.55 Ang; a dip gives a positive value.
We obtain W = 0.5 Ang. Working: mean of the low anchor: 17.4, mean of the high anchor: 18.9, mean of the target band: 17.4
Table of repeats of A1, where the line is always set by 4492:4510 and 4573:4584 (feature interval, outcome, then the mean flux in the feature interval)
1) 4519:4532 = 0.4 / 17.3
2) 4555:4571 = -0.3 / 18.9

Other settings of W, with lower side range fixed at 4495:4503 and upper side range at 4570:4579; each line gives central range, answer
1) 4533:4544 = 0.3 Ang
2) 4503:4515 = 0.0 Ang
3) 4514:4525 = 0.3 Ang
